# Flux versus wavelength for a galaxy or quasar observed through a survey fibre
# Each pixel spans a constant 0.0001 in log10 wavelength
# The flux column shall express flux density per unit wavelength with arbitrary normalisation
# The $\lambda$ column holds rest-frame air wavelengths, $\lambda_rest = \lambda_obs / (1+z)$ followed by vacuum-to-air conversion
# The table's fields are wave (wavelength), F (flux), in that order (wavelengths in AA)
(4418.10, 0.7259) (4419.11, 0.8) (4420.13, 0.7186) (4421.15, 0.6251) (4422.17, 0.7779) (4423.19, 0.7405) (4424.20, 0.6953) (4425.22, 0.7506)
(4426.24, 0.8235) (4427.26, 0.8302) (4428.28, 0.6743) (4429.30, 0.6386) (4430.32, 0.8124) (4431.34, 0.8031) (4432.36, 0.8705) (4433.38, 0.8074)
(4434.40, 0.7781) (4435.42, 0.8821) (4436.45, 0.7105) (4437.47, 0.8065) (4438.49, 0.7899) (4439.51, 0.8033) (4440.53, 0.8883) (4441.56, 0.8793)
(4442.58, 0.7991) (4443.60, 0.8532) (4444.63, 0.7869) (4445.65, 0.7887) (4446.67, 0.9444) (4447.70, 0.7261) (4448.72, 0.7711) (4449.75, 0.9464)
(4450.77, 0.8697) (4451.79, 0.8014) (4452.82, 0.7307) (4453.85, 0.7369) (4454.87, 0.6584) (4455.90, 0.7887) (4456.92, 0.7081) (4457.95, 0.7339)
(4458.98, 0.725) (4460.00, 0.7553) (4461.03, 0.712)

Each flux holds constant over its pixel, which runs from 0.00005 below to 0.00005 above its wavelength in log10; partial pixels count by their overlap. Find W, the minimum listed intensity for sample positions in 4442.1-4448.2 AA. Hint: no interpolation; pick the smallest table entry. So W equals 0.7261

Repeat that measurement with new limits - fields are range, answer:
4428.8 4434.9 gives 0.6386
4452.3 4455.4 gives 0.6584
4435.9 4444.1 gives 0.7105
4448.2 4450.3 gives 0.7711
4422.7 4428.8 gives 0.6743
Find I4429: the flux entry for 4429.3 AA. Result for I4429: 0.6386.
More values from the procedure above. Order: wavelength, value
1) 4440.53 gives 0.8883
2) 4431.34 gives 0.8031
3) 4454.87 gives 0.6584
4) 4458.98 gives 0.725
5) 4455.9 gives 0.7887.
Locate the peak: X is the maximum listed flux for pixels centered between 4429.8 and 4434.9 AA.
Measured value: 0.8705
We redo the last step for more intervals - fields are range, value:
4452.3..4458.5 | 0.7887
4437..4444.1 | 0.8883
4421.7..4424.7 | 0.7779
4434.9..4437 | 0.8821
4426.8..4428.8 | 0.8302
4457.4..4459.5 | 0.7339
